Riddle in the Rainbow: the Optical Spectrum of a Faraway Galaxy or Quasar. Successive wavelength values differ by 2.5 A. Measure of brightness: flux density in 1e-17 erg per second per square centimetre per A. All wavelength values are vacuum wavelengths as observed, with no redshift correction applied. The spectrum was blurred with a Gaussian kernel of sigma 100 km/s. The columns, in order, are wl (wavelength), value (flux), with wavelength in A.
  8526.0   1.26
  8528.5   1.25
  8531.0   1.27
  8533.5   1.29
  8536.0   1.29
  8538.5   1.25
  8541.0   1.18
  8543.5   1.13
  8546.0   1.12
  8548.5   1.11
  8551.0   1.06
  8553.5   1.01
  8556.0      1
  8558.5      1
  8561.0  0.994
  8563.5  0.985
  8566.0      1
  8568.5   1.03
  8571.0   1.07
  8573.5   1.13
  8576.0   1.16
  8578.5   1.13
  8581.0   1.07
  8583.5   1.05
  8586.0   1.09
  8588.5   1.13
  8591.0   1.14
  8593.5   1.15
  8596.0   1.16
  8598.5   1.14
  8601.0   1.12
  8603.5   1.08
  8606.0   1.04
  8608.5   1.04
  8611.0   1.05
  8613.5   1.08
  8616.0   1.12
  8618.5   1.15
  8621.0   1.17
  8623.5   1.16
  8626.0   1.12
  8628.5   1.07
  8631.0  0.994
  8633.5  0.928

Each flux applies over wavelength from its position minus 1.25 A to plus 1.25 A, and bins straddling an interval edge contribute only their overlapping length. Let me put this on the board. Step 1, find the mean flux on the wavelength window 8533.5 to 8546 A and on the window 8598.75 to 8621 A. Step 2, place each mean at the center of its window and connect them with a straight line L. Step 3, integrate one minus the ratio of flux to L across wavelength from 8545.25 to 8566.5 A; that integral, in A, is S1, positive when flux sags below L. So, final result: 2.8 A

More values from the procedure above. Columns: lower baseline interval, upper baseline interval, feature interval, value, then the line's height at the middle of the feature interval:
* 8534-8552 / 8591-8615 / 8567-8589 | 0.7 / 1.13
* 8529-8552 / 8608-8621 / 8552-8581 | 2.8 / 1.16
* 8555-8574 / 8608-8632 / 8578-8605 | -1.4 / 1.06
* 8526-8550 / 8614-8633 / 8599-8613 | 0.7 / 1.13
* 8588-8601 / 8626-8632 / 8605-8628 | -0.4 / 1.08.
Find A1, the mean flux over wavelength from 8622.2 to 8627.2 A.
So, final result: 1.14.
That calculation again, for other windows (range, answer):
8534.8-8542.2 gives 1.24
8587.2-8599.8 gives 1.14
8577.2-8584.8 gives 1.08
